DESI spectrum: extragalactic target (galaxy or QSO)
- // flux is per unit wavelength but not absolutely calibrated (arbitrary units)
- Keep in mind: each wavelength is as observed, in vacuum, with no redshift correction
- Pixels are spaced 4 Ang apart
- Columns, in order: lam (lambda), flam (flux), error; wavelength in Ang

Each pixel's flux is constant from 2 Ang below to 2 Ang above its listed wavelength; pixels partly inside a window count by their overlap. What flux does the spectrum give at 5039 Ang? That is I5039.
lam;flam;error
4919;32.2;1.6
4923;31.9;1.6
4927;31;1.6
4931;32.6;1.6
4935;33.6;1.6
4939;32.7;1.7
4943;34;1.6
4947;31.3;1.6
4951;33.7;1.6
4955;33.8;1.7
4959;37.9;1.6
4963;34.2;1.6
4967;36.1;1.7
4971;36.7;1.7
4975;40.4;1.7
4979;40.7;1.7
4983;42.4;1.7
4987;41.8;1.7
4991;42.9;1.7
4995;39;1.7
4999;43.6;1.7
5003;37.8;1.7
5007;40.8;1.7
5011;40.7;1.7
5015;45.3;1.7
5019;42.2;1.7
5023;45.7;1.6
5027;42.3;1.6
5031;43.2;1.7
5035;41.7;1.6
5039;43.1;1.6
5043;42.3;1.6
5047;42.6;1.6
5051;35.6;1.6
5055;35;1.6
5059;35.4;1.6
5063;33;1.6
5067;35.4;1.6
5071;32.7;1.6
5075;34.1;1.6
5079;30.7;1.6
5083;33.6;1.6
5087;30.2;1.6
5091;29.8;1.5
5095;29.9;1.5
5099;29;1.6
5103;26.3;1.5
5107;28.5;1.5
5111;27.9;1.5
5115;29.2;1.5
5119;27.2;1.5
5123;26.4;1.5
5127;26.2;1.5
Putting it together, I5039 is 43.1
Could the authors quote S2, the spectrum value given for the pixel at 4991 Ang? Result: 42.9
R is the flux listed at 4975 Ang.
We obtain 40.4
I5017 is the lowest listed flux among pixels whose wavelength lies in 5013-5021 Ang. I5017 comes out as 42.2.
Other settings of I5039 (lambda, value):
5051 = 35.6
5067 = 35.4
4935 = 33.6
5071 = 32.7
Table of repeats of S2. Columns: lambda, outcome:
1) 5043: 42.3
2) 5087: 30.2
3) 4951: 33.7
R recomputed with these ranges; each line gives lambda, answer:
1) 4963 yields 34.2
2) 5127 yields 26.2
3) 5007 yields 40.8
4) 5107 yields 28.5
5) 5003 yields 37.8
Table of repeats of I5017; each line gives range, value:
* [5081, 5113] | 26.3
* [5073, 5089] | 30.2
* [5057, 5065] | 33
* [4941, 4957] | 31.3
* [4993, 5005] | 37.8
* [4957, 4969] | 34.2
